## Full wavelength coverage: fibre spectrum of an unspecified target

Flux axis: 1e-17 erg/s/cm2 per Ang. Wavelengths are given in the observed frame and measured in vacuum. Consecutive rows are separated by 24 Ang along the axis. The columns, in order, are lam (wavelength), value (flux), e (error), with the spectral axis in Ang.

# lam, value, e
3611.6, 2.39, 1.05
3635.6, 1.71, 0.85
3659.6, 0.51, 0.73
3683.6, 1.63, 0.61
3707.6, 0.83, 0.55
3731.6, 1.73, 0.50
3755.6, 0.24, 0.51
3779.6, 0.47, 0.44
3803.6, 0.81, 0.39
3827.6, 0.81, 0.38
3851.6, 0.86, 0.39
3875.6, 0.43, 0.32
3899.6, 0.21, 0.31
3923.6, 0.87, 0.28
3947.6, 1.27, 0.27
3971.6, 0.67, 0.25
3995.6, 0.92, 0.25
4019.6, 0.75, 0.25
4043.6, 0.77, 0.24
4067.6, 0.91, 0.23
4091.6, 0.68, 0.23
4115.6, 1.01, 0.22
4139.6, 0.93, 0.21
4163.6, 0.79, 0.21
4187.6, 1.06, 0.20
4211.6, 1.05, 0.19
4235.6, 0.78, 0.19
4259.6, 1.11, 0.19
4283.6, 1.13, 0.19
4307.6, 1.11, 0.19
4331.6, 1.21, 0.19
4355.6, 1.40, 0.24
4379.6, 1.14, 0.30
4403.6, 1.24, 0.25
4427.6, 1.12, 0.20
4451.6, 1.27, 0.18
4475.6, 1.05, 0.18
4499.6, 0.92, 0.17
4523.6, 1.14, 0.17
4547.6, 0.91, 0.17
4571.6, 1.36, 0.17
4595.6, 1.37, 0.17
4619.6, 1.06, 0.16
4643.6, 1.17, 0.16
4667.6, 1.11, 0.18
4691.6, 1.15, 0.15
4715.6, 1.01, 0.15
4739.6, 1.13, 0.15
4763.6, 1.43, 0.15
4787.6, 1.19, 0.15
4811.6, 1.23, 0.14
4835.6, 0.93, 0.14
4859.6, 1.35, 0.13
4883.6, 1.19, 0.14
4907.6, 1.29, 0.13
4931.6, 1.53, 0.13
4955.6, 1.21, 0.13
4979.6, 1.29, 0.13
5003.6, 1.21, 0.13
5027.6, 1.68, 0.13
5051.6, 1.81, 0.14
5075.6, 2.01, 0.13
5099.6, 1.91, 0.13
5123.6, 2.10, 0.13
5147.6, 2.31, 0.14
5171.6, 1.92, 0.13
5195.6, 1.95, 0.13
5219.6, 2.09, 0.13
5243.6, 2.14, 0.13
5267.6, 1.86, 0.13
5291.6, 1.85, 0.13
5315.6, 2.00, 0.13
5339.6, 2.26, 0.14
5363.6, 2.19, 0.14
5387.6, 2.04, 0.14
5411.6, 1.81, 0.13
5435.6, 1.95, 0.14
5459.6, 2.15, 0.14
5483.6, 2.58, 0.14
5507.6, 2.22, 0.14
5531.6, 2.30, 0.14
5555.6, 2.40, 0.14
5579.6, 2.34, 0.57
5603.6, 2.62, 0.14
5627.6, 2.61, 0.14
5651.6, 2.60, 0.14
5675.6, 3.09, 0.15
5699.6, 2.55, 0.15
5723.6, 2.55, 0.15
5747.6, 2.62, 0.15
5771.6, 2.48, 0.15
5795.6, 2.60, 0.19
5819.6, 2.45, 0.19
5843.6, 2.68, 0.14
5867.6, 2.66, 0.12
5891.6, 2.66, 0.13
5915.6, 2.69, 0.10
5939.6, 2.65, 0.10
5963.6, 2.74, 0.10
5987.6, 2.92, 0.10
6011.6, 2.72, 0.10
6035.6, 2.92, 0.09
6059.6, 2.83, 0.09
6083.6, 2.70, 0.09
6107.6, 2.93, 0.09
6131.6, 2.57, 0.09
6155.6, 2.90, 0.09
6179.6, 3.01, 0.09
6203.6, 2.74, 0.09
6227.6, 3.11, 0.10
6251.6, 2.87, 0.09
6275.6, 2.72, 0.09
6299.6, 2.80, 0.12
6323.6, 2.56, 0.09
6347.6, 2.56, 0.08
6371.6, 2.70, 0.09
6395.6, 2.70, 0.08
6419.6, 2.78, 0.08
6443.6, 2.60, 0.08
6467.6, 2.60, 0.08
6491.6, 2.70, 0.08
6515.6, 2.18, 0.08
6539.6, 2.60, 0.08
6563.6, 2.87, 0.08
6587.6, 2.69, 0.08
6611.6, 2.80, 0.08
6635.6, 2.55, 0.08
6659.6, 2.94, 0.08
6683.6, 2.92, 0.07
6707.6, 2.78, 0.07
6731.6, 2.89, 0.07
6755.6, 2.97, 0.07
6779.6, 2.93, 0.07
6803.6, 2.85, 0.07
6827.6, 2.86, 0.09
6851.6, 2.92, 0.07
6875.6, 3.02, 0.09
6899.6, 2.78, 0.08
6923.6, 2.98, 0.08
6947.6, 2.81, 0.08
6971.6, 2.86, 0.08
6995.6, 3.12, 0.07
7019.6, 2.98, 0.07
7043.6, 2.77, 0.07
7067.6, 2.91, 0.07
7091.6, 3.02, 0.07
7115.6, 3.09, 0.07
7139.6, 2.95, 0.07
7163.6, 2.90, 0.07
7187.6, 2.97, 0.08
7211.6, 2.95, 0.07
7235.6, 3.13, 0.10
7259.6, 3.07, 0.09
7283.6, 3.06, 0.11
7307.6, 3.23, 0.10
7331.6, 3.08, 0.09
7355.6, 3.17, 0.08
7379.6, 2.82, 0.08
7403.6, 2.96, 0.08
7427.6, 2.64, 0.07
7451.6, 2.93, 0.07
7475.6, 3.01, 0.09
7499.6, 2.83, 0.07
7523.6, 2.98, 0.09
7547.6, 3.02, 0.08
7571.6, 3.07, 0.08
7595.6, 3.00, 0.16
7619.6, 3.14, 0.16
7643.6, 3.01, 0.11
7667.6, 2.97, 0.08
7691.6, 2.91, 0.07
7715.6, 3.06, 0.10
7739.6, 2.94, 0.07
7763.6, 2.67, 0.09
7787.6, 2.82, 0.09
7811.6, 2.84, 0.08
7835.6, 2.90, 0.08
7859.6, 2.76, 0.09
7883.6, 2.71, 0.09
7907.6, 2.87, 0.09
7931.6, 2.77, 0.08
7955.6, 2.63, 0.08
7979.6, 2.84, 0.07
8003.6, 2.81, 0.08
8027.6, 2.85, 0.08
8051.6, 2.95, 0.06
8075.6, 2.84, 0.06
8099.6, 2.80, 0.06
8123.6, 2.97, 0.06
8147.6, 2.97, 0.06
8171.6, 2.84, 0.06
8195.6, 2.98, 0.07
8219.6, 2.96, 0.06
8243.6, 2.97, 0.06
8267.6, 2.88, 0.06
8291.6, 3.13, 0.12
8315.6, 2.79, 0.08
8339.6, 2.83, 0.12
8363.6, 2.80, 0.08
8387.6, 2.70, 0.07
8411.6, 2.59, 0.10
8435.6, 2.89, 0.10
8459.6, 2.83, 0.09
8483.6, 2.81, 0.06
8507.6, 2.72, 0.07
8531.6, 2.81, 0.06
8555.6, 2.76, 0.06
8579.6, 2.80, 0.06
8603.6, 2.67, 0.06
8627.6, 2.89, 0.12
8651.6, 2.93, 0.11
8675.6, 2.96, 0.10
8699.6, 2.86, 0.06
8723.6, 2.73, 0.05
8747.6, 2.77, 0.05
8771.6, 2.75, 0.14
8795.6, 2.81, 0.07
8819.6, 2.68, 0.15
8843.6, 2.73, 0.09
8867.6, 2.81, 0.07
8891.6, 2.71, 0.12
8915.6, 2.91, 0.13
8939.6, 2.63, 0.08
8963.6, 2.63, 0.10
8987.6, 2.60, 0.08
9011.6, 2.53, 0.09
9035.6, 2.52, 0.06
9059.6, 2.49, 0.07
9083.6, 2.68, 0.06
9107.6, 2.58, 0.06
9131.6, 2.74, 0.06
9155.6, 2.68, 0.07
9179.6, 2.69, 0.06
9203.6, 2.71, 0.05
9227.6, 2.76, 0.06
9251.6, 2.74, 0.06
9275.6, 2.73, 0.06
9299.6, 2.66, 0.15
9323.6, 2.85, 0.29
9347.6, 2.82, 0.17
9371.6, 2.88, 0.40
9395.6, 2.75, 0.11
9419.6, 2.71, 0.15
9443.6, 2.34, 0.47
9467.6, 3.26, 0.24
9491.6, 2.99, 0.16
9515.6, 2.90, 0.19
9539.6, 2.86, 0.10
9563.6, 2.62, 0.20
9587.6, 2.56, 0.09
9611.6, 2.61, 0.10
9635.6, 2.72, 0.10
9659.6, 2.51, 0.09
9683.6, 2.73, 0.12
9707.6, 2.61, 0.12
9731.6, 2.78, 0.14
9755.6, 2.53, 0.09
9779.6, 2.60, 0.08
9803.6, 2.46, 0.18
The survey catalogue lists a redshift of 0.26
